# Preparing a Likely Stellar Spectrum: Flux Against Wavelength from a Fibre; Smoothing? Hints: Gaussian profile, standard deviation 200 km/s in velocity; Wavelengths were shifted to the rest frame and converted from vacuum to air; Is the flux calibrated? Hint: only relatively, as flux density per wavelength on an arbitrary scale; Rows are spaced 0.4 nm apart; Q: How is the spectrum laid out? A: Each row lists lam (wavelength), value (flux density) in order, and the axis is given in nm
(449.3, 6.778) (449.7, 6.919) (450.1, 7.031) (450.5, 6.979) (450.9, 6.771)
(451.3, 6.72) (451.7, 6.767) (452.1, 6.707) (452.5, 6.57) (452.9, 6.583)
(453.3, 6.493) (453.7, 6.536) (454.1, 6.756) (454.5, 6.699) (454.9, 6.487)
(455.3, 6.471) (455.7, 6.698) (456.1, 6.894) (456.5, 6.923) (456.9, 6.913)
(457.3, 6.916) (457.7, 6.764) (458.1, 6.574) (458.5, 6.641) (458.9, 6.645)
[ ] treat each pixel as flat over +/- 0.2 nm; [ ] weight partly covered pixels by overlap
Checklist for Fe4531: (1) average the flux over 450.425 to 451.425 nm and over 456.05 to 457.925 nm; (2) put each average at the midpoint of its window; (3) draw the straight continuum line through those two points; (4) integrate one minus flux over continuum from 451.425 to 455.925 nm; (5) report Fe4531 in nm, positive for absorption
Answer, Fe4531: 0.15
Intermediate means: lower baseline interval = 6.81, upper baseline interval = 6.88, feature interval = 6.62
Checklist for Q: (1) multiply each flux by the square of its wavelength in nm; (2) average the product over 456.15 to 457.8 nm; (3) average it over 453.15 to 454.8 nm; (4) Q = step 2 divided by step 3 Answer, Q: 1.1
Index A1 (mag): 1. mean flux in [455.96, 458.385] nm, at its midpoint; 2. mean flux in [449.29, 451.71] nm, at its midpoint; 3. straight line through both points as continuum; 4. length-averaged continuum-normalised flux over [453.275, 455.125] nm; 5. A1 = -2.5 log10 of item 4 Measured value 0.04 mag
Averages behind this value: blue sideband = 6.86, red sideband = 6.82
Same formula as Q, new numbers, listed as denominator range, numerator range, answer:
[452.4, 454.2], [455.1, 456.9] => 1.04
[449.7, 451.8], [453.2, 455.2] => 0.98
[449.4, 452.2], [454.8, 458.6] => 1.01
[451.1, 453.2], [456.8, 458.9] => 1.04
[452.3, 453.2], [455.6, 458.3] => 1.06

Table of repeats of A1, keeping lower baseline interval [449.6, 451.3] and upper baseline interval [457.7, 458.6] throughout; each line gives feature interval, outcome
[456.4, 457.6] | -0.04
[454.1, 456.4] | 0.01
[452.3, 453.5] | 0.04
